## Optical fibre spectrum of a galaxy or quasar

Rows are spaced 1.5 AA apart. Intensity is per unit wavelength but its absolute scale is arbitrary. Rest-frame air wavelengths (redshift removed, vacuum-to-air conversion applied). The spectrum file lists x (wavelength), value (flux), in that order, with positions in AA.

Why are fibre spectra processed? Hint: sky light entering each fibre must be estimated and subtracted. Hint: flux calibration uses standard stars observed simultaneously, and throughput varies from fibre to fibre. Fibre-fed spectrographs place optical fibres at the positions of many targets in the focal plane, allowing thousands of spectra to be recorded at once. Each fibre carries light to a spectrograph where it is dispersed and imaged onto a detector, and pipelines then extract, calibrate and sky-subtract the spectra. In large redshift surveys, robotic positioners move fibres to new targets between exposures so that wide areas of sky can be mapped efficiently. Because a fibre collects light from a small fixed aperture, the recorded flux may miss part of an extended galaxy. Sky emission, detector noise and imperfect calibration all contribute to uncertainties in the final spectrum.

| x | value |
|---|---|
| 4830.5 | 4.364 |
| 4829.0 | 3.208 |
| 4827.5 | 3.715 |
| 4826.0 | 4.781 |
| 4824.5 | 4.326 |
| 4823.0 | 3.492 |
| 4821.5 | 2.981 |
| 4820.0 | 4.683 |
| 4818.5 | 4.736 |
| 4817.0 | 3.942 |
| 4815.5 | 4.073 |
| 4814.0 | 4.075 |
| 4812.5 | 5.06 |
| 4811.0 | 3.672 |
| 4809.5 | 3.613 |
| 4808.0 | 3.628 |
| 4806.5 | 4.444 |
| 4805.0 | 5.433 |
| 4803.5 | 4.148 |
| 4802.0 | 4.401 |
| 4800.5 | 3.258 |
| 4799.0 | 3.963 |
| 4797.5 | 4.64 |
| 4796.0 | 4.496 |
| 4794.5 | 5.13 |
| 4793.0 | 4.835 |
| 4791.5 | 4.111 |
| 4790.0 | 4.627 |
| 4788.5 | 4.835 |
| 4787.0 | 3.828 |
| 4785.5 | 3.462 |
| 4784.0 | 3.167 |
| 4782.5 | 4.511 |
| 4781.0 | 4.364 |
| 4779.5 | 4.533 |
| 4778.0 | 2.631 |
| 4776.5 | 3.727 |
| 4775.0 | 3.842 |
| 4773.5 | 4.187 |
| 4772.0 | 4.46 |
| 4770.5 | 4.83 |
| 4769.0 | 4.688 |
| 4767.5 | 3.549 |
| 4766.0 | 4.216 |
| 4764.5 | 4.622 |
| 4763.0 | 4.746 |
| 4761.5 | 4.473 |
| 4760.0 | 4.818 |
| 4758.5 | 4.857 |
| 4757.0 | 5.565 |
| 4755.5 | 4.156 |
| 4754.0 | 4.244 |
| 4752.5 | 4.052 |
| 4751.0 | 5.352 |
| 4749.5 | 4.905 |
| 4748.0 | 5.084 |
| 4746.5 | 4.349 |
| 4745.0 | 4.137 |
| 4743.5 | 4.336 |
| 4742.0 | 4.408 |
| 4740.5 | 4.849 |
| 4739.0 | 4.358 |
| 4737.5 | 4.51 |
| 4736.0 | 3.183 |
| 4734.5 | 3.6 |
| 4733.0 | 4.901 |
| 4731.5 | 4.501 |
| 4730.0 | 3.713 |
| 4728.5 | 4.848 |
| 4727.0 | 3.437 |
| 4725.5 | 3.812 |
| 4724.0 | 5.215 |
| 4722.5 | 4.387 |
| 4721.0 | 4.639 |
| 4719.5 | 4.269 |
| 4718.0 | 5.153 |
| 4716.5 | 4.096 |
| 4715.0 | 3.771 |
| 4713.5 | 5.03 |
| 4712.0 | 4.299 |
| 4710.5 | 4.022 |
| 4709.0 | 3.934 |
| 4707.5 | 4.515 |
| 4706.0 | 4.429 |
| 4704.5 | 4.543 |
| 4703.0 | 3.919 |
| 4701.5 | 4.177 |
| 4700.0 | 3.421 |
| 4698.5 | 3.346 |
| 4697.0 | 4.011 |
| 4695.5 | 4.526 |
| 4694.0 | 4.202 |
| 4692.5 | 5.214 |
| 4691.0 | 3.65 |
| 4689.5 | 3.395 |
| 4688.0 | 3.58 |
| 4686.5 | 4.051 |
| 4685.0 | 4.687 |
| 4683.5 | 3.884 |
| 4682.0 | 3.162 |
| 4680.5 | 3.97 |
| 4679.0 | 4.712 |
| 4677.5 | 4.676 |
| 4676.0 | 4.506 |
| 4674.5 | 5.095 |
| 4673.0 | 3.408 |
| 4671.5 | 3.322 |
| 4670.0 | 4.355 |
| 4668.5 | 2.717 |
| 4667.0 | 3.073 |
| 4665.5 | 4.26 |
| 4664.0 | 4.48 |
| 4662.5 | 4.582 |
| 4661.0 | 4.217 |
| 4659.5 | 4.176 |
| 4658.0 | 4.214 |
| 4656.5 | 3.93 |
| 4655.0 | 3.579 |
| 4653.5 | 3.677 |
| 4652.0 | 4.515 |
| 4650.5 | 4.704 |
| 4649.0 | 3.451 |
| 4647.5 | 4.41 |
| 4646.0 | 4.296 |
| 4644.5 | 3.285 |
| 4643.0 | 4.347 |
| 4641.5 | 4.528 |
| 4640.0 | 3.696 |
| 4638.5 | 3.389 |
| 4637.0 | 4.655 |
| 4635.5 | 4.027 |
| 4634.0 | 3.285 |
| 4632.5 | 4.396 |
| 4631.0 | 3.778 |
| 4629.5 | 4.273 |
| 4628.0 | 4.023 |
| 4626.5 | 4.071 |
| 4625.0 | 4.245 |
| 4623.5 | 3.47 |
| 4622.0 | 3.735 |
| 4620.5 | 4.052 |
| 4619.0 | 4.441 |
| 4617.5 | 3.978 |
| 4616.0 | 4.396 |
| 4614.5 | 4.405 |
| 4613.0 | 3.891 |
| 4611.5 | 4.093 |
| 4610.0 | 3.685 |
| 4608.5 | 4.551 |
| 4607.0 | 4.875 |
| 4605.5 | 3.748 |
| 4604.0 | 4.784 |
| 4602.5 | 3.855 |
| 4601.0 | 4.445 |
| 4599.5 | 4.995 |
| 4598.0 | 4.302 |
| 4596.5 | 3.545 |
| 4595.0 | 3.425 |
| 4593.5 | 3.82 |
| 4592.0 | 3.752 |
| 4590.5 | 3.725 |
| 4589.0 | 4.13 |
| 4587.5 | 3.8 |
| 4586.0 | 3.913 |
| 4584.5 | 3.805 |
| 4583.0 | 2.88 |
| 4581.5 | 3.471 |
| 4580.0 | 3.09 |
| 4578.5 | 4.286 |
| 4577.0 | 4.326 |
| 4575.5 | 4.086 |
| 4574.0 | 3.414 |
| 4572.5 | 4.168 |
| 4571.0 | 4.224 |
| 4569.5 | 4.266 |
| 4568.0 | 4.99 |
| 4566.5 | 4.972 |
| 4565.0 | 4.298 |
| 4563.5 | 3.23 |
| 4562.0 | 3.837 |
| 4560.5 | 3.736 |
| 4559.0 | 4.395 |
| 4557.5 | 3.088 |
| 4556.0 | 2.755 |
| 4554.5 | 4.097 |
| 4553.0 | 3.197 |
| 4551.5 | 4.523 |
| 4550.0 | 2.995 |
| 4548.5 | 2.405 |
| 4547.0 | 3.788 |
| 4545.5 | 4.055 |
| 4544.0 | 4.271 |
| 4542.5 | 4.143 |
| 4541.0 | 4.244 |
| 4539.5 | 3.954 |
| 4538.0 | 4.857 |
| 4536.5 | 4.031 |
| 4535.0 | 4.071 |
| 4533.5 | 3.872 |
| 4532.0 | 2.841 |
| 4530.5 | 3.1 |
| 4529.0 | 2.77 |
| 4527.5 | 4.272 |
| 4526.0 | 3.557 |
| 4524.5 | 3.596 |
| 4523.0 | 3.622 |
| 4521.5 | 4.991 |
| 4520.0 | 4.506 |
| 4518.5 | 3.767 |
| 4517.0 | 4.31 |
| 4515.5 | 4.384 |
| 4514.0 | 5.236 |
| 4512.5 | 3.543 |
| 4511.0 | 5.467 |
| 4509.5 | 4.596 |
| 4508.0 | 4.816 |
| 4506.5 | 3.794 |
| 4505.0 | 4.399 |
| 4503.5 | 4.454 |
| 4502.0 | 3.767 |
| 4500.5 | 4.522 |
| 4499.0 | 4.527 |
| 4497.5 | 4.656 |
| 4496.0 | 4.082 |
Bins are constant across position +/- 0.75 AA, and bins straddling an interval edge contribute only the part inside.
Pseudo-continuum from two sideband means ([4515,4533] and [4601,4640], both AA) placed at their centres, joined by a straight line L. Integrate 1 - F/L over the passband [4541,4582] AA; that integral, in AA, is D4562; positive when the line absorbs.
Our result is 0.5 AA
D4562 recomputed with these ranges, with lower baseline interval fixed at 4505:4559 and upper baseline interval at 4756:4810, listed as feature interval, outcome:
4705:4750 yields -1.4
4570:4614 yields 0.6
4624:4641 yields 0.4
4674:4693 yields -0.1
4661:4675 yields 0.7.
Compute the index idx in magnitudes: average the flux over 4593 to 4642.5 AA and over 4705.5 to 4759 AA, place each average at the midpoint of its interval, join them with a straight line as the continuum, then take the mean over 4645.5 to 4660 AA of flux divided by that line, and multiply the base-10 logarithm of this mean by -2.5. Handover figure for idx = 0.026 mag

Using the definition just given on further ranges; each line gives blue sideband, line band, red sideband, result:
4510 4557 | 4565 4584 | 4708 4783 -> -0.01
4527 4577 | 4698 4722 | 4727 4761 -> 0.03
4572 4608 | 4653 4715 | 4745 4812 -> 0.02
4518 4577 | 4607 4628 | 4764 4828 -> -0.04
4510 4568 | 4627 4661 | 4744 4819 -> 0.02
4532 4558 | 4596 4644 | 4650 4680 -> -0.04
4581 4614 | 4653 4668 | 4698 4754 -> 0.04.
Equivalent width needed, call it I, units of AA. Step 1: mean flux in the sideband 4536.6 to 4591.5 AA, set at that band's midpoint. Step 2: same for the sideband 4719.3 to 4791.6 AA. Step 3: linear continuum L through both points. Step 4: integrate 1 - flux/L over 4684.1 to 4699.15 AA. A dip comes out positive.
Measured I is 0.4 AA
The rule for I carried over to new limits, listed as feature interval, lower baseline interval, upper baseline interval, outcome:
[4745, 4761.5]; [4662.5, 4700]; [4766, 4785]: -2.72 AA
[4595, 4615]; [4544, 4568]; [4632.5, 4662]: -1.58 AA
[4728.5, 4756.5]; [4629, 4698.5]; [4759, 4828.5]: -1.67 AA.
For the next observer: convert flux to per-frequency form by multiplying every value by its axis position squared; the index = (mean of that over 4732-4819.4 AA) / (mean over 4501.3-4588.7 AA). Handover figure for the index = 1.21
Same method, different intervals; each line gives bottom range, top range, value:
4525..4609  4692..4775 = 1.21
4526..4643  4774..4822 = 1.16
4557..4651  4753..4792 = 1.14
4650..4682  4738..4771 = 1.16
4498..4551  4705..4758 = 1.19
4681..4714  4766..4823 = 1.06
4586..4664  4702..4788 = 1.12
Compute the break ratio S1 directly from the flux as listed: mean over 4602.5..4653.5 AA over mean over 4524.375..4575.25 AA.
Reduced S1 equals 1.1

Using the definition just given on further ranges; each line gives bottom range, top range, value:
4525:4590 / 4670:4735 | 1.10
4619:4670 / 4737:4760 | 1.16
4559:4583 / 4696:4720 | 1.05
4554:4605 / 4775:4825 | 1.05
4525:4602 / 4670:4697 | 1.07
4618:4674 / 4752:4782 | 1.09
